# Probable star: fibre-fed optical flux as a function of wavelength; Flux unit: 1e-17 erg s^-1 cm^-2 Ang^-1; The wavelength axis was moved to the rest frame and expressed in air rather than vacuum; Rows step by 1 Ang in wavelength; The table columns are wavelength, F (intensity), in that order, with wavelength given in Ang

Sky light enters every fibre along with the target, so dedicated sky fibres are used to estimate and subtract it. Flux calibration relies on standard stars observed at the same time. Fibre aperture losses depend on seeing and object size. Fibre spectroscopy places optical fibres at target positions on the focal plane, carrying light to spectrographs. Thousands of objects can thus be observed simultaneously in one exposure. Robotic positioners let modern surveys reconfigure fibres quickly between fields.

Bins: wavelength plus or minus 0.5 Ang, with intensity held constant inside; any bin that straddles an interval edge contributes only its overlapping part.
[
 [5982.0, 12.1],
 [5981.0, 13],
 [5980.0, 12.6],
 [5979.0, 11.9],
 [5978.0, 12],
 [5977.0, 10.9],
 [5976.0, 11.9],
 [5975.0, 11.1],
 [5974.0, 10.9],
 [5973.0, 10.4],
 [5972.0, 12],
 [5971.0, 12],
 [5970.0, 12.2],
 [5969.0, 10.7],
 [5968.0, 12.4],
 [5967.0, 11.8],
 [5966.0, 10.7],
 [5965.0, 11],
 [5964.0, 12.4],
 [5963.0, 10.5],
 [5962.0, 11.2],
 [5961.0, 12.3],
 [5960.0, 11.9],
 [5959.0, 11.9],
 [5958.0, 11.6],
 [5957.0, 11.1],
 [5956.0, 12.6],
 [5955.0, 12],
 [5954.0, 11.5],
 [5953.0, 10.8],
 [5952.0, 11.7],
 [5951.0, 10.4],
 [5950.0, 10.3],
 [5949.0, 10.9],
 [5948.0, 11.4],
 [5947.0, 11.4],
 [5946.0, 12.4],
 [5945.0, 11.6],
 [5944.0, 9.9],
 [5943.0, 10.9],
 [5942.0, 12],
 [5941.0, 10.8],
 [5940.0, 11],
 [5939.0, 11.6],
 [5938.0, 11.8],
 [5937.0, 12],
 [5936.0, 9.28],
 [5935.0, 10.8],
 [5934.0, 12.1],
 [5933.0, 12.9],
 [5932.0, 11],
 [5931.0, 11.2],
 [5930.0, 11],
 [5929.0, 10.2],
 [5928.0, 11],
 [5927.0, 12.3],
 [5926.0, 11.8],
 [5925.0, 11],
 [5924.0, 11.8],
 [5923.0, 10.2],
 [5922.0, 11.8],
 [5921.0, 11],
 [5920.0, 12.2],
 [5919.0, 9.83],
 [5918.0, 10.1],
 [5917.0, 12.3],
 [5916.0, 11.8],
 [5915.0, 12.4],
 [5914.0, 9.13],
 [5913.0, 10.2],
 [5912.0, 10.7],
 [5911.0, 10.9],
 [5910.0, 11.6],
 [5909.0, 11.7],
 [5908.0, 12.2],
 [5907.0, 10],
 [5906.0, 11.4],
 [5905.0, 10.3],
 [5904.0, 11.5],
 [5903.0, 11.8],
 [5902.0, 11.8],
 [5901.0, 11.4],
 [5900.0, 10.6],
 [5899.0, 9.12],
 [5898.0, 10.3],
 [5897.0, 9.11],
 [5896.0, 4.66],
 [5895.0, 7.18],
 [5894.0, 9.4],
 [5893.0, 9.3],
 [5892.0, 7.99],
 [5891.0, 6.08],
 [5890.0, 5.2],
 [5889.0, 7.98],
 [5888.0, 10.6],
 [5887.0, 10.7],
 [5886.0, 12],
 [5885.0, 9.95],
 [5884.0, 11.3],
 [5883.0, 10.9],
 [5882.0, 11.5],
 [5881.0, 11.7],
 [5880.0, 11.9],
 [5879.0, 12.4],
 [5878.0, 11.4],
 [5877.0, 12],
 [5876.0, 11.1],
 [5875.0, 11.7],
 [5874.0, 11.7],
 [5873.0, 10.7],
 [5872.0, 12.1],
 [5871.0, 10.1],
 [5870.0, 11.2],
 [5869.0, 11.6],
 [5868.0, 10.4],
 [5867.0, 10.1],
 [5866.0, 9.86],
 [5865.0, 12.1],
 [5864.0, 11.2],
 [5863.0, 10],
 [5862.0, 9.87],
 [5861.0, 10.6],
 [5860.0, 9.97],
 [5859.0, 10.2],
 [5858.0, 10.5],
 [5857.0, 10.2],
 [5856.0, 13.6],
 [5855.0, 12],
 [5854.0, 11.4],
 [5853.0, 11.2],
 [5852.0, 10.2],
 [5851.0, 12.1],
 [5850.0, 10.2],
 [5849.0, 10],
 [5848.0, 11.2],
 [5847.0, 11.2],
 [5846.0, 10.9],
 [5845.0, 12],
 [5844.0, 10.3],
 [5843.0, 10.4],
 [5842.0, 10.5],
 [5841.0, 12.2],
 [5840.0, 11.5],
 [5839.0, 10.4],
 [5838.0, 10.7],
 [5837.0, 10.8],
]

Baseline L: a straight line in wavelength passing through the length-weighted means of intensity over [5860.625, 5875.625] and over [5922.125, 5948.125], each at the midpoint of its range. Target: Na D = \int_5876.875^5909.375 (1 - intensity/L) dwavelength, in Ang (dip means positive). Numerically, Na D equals 2.7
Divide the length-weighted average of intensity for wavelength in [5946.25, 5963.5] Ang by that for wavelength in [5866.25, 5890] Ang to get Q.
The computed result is 1.04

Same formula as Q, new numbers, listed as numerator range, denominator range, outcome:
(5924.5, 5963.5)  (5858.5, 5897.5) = 1.11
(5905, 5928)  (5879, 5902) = 1.16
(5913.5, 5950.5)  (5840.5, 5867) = 1.03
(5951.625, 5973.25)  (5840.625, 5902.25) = 1.10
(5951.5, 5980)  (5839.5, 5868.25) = 1.06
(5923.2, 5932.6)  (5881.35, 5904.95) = 1.17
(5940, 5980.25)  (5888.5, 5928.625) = 1.11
